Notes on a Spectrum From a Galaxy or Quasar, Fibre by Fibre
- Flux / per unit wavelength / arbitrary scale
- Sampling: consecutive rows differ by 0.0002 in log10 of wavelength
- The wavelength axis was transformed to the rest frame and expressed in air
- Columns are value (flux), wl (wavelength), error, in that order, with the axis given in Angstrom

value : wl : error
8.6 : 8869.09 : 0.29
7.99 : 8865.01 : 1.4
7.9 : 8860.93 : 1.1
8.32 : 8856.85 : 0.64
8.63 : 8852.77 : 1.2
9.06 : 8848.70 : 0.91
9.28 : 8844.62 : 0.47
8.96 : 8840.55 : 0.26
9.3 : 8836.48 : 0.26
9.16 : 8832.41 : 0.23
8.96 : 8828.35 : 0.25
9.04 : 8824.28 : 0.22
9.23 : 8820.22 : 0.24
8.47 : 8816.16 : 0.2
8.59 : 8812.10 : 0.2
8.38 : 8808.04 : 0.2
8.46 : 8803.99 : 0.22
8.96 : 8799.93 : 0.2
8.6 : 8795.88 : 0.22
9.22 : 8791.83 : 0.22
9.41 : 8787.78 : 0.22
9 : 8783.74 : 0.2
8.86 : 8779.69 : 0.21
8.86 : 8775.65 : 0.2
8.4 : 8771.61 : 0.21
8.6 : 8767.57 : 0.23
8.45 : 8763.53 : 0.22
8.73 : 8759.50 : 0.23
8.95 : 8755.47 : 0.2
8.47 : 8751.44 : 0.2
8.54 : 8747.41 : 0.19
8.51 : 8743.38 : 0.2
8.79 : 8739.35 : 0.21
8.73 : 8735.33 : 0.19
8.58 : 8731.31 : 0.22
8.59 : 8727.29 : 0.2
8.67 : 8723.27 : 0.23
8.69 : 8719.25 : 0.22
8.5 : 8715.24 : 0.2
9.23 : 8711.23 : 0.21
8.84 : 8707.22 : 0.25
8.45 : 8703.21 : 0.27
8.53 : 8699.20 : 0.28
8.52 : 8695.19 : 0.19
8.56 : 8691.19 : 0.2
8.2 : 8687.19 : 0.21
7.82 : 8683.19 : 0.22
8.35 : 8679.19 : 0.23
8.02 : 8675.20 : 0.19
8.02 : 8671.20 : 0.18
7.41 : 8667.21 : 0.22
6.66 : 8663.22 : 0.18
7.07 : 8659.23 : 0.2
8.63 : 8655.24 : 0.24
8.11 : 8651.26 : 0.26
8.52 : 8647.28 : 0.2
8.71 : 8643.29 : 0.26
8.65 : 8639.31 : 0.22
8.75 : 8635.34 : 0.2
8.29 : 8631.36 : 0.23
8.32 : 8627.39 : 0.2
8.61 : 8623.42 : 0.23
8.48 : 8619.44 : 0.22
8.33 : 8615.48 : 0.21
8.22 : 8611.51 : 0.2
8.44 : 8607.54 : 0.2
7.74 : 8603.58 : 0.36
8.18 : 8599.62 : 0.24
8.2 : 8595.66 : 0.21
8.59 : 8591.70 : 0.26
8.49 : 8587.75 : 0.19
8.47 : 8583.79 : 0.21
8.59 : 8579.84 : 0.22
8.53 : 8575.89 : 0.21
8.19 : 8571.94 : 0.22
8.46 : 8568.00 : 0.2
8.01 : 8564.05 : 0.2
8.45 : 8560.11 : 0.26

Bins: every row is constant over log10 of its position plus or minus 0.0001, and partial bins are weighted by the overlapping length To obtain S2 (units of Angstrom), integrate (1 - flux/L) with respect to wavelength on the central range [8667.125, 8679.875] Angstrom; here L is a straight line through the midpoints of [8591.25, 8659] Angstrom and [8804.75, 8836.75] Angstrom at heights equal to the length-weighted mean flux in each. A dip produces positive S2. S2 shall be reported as 0.74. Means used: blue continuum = 8.36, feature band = 7.99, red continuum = 8.85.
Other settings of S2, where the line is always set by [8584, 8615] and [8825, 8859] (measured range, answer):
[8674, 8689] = 0.72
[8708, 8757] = -0.22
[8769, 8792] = -0.37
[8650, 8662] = 0.84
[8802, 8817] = 0.66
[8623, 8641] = -0.31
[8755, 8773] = 0.27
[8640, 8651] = -0.17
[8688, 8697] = 0.05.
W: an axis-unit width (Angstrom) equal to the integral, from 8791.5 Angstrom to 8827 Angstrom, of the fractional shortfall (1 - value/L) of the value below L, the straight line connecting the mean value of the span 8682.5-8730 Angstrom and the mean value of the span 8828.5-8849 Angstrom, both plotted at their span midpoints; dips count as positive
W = 1.0 Angstrom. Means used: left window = 8.57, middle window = 8.75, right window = 9.14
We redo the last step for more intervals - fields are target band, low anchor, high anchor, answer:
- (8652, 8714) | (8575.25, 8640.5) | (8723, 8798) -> 3.0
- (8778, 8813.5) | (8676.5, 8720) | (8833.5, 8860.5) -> -0.4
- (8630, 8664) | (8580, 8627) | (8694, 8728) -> 1.1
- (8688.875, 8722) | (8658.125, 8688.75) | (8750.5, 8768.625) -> -2.5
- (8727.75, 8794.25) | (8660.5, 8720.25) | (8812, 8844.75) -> -0.9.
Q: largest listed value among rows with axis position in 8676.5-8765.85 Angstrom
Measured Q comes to 9.23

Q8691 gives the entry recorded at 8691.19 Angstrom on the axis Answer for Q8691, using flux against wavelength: 8.56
